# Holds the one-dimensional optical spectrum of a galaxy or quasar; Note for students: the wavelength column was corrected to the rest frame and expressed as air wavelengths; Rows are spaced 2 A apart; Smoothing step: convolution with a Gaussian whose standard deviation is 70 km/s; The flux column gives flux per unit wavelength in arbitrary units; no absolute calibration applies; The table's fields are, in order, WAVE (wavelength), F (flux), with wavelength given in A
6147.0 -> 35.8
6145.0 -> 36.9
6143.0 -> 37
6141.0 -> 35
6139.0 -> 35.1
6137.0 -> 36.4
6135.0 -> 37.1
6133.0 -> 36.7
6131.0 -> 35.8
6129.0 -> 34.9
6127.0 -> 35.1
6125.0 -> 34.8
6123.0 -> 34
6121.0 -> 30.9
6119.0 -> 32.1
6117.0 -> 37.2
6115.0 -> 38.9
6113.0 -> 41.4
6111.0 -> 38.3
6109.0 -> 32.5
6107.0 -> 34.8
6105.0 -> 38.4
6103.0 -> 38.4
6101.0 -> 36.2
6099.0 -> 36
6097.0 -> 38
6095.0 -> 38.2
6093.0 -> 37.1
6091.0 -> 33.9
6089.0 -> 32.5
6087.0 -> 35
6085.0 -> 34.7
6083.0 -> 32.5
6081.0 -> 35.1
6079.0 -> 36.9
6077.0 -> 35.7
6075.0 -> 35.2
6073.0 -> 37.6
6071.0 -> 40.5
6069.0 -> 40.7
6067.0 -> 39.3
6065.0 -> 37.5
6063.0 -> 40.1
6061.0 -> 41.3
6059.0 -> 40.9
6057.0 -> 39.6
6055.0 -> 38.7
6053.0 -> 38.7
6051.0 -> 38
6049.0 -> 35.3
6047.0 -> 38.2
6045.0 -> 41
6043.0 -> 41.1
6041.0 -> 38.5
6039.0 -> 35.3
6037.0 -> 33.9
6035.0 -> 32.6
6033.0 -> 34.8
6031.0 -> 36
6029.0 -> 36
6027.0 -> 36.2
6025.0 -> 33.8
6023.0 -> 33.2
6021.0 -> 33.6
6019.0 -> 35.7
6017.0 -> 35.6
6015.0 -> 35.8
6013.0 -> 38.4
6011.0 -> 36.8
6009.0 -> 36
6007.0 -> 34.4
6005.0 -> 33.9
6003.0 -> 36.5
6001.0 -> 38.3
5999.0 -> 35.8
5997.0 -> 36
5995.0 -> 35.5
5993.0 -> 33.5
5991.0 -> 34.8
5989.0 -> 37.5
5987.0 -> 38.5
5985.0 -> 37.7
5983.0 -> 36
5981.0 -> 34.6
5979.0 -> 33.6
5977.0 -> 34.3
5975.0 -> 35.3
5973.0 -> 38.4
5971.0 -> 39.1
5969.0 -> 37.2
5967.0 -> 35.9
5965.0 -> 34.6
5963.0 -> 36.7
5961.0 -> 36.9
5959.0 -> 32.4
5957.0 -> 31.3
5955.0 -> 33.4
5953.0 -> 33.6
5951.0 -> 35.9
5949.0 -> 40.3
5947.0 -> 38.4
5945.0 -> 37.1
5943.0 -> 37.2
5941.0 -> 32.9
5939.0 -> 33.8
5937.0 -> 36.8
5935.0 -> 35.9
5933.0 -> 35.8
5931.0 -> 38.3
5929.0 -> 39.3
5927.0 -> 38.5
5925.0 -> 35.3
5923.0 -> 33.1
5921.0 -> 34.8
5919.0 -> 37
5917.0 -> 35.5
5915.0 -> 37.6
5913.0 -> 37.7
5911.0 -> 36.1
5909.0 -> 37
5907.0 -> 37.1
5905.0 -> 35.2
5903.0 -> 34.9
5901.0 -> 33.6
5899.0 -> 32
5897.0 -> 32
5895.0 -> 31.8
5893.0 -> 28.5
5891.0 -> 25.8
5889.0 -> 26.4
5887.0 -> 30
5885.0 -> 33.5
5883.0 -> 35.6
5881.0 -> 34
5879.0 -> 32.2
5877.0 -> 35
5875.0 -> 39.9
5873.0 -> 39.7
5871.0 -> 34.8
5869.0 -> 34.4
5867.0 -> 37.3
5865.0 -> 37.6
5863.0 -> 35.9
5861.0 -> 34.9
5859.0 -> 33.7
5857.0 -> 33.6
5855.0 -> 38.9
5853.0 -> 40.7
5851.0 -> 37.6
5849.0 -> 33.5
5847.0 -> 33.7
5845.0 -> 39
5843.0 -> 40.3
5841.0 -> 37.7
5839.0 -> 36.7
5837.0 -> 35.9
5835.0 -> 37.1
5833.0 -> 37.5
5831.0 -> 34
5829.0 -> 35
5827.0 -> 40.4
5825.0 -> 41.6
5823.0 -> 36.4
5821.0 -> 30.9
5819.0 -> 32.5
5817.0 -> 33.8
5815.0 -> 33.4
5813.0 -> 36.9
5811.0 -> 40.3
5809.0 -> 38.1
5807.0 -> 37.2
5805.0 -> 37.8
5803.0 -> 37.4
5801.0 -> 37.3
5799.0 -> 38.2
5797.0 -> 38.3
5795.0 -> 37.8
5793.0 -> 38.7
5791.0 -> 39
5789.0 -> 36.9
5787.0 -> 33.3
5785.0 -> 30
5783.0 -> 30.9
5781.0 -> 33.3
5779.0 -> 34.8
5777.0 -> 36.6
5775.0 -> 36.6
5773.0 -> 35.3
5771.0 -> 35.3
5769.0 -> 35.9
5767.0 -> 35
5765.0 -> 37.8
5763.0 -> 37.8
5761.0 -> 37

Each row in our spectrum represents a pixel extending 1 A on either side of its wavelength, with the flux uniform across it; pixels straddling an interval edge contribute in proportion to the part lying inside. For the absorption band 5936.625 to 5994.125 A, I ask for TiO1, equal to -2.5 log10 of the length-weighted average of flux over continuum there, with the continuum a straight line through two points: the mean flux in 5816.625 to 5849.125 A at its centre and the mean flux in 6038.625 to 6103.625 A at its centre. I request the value 0.04 mag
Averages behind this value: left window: 36.4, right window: 37.5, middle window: 35.8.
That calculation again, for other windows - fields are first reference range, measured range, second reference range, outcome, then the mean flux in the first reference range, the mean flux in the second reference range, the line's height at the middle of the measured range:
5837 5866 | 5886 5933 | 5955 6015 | 0.06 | 36.7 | 35.8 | 36.3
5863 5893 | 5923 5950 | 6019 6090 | -0.06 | 33.9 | 36.8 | 34.9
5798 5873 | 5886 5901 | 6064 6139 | 0.22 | 36.6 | 36.2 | 36.5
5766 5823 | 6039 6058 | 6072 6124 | -0.08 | 35.8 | 35.8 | 35.8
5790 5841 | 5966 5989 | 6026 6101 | 0.02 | 36.9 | 37.1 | 37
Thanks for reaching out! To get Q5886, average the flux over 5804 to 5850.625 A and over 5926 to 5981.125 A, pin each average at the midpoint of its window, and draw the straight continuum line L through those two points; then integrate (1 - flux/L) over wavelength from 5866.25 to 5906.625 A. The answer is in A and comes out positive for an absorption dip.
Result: 3.25 A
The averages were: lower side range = 36.5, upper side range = 36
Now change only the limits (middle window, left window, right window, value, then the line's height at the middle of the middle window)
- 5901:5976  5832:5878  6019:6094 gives 1.4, 36.8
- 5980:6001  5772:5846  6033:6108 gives 0.5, 37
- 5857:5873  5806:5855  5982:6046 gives 0.4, 36.6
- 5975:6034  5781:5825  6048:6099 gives 2.2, 37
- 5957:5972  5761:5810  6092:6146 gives 0.2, 36.2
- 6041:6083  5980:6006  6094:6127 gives -2.6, 36.1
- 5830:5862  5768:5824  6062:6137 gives -0.6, 35.9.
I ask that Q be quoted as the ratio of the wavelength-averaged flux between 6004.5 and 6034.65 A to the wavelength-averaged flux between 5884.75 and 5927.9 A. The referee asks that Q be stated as 1.05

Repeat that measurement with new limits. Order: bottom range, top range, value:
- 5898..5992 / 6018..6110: 1.02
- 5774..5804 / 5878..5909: 0.90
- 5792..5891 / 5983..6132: 1.01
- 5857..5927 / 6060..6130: 1.06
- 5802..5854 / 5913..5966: 0.98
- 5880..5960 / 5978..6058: 1.05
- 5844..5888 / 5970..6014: 1.01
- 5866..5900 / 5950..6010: 1.07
